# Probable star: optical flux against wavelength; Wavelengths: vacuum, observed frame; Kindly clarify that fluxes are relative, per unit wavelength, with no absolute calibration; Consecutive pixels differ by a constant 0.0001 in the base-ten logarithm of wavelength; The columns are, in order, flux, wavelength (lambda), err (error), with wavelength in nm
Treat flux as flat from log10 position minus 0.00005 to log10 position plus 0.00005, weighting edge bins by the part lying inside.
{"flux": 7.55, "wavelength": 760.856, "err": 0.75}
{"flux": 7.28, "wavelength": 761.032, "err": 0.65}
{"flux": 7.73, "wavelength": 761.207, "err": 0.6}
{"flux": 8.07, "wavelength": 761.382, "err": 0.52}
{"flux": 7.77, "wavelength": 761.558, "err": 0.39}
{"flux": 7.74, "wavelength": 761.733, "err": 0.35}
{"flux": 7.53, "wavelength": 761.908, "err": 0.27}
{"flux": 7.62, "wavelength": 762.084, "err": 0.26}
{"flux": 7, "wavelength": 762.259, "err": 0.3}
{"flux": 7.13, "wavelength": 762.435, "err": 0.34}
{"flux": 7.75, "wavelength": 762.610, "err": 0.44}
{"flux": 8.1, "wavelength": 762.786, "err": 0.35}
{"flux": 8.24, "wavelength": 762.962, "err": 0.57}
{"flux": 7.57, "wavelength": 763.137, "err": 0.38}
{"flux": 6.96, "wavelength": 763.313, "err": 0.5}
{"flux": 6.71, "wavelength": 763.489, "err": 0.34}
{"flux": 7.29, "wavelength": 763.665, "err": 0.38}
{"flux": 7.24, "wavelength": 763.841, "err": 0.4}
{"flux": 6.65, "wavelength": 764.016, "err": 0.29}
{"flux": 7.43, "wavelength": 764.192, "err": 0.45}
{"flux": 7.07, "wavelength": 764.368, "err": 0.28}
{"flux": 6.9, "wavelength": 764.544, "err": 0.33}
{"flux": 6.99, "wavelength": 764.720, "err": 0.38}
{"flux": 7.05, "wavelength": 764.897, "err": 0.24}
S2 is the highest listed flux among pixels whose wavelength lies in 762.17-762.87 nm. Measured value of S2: 8.1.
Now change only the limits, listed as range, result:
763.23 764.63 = 7.43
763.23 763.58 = 6.96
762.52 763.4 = 8.24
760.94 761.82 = 8.07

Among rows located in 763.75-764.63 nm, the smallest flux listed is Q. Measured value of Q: 6.65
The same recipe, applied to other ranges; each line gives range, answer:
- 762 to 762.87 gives 7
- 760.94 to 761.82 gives 7.28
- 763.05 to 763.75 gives 6.71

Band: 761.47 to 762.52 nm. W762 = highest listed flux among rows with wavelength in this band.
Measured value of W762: 7.77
